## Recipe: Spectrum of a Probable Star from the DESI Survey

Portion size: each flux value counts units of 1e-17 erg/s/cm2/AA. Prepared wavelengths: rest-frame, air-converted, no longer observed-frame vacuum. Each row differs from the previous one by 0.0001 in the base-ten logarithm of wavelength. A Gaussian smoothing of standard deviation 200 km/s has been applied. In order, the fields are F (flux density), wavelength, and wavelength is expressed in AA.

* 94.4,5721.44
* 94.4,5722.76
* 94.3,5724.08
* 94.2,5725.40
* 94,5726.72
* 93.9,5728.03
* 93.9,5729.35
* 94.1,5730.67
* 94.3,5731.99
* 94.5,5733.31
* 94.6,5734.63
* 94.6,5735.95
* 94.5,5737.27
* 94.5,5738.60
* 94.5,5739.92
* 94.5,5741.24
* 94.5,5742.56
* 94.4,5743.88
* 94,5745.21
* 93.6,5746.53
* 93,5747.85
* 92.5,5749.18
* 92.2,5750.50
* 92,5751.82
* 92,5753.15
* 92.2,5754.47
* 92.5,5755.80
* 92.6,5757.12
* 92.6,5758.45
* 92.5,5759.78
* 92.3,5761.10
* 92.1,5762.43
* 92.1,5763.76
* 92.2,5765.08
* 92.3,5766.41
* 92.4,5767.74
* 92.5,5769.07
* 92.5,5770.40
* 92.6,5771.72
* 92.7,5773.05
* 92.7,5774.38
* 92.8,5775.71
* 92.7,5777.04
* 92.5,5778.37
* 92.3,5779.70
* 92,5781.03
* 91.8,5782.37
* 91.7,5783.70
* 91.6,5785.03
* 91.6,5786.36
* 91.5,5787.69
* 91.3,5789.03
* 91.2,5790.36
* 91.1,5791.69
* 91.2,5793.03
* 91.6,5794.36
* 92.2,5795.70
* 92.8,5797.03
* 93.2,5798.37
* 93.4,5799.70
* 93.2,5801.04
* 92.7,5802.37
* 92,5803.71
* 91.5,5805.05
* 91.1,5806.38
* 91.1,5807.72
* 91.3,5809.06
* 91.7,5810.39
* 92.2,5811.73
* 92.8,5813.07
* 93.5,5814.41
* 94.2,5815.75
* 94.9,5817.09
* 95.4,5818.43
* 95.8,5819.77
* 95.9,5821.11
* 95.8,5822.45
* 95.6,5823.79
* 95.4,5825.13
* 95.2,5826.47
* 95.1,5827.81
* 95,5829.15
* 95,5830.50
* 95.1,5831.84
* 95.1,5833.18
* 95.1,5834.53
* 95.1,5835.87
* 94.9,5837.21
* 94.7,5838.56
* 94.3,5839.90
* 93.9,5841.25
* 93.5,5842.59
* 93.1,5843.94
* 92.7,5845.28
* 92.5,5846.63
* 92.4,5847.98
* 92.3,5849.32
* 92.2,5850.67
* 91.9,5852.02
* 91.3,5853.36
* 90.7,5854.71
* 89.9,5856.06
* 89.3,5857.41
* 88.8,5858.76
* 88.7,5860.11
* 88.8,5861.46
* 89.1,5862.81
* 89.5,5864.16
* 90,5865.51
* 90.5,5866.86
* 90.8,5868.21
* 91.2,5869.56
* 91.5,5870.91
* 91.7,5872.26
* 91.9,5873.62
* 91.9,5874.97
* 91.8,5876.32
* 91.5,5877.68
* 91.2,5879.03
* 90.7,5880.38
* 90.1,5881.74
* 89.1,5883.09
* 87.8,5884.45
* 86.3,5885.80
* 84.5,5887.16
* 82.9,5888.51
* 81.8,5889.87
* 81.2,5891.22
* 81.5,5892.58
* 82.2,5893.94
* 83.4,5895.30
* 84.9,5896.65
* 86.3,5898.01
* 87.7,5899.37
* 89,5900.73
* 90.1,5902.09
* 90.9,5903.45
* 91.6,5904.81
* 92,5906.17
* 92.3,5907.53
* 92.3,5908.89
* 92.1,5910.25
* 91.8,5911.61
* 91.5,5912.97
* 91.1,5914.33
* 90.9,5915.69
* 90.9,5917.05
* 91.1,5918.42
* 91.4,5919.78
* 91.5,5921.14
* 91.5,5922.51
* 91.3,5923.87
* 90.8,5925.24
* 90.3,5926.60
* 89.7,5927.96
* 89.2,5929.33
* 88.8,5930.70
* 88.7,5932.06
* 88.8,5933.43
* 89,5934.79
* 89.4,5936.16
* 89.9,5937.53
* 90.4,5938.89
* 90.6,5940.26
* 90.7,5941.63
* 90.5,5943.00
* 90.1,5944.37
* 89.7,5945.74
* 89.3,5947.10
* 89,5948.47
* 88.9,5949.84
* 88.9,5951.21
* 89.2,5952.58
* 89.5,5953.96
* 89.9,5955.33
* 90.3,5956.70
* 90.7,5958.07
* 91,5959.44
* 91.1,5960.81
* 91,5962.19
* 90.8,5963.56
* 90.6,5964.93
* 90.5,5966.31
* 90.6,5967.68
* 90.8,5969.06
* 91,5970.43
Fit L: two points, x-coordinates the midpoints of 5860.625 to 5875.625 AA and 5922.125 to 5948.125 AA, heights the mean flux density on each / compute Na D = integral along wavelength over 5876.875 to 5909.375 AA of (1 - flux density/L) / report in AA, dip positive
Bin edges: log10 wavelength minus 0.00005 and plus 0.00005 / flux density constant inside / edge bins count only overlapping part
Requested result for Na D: 1.01 AA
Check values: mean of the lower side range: 90.6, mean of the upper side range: 89.9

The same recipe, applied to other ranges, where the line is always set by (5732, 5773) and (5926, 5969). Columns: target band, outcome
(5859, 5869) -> 0.2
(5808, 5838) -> -0.8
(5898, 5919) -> -0.1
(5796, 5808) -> 0.0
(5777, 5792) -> 0.1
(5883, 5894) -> 0.8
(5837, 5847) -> -0.2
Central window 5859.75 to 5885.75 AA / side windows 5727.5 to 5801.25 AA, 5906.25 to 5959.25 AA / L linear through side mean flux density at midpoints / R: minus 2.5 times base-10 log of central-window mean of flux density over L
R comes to 0.01 mag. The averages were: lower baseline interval 92.8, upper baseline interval 90.4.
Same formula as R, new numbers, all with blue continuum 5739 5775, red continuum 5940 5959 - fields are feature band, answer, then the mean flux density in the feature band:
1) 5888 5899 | 0.09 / 83.1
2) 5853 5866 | 0.02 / 89.5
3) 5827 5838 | -0.04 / 95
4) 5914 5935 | 0.00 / 90.3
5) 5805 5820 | -0.01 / 92.9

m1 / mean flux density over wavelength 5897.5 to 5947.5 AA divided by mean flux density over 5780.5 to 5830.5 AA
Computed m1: 1.0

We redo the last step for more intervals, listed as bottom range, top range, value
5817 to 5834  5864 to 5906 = 0.93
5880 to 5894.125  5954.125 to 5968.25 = 1.06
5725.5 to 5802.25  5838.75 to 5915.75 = 0.97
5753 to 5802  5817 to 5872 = 1.01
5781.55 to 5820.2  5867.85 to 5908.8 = 0.96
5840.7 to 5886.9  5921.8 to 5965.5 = 0.99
